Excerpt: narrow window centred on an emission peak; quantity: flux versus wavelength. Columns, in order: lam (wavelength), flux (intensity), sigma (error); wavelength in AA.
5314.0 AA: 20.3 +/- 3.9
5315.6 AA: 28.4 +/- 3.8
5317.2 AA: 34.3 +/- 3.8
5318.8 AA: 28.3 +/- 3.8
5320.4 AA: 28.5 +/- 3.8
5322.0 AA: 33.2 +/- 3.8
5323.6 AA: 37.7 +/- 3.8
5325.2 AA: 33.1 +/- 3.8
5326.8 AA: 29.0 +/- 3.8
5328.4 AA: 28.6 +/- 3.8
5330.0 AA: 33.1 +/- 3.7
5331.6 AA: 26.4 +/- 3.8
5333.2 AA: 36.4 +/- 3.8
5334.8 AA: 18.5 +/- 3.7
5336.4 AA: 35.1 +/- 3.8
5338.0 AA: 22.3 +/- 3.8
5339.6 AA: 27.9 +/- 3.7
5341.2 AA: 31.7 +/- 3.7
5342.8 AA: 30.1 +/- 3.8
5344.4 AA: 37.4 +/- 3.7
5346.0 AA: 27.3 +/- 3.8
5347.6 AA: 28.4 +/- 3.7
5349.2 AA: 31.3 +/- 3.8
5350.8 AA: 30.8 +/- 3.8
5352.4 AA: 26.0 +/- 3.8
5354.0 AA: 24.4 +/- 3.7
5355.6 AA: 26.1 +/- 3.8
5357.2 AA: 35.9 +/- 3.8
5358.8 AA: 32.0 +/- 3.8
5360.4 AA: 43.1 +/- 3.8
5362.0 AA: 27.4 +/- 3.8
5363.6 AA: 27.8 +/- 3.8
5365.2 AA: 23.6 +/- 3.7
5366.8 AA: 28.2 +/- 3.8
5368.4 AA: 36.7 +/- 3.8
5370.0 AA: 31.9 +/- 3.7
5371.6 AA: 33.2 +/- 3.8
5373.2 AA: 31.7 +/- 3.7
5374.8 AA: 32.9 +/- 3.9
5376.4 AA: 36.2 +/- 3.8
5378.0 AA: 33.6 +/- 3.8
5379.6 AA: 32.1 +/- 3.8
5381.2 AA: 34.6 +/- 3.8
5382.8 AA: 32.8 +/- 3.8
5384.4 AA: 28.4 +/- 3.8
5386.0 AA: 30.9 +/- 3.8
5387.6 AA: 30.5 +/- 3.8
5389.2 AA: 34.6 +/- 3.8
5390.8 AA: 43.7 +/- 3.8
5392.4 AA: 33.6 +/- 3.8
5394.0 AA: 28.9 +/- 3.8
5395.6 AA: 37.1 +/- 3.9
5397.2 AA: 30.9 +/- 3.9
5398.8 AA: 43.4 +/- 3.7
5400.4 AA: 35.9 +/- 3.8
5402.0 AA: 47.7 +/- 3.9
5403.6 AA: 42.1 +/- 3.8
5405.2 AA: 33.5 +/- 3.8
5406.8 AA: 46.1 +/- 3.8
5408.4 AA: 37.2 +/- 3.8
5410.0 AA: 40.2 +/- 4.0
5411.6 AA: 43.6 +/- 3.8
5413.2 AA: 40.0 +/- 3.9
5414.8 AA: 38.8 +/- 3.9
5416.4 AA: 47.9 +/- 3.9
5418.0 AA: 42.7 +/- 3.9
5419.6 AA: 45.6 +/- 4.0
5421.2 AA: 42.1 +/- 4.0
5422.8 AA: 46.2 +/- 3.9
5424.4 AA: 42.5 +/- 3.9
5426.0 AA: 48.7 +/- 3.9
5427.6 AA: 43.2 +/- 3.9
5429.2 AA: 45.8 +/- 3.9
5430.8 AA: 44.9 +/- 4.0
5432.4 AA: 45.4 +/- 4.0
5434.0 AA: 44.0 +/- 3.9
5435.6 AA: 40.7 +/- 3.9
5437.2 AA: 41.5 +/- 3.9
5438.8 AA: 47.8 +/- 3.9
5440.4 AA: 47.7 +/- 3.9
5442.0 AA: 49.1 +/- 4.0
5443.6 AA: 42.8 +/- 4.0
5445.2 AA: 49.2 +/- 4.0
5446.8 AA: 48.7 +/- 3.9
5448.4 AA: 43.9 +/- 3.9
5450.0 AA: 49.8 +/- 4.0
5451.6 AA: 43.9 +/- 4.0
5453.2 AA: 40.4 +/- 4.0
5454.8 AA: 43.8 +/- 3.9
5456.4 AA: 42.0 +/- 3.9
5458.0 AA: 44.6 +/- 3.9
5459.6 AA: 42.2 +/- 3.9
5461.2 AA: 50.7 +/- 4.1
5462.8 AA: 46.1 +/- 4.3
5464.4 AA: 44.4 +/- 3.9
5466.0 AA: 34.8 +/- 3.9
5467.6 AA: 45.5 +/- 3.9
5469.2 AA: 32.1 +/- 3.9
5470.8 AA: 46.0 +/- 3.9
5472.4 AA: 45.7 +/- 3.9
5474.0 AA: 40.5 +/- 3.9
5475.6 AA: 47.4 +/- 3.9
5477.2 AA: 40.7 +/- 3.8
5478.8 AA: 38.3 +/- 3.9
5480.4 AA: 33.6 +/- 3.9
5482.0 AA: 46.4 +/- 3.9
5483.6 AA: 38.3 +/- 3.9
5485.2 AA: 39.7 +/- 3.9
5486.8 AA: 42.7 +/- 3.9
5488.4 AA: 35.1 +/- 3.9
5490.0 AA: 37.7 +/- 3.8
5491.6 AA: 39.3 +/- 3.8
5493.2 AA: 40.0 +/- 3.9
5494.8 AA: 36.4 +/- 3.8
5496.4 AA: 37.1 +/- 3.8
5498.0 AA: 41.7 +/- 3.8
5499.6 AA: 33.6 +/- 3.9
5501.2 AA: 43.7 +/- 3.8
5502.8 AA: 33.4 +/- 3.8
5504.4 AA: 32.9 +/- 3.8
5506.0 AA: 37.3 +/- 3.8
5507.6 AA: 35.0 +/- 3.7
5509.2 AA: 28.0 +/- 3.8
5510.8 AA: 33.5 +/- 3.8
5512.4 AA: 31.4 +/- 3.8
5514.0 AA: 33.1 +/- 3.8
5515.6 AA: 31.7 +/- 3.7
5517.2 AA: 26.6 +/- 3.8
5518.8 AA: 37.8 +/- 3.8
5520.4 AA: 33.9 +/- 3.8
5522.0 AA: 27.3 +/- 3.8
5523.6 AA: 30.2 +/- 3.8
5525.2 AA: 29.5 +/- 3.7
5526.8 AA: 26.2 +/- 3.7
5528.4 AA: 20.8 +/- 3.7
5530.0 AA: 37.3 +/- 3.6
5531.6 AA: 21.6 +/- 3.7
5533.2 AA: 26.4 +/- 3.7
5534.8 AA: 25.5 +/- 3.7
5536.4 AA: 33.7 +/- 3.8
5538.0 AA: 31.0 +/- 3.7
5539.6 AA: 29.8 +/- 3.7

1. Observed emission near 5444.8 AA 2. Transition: Mg II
